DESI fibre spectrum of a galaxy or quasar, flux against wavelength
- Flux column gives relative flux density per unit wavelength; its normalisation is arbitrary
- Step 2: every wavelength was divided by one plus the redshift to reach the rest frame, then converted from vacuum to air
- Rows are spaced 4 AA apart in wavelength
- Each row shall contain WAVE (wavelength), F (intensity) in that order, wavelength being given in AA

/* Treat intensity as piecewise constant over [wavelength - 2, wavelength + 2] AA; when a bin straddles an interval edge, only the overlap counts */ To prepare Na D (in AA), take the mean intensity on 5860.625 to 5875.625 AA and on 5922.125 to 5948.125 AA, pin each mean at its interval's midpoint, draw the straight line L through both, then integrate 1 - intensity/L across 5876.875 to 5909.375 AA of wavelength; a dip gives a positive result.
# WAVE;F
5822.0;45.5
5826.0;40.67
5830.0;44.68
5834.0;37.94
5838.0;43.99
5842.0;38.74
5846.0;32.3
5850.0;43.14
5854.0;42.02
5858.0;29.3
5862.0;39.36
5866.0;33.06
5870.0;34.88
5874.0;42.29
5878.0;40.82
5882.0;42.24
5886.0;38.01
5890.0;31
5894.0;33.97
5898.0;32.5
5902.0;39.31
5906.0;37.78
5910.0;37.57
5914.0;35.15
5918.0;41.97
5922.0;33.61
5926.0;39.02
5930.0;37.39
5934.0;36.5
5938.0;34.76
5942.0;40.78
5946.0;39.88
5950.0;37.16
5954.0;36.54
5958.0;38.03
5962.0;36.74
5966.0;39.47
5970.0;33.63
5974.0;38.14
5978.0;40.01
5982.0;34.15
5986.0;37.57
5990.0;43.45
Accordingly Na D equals 0.4 AA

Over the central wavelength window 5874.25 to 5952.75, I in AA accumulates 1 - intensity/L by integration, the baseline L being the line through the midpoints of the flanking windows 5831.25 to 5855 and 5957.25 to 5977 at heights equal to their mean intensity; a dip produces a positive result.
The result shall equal 1.9 AA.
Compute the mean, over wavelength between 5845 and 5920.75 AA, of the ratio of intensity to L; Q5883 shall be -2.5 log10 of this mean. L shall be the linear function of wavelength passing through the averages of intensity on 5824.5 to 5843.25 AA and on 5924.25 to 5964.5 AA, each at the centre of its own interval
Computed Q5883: 0.07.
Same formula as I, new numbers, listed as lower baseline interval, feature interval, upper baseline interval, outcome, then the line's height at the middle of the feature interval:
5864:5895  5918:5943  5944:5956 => 0.27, 37.7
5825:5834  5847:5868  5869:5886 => 1.91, 40.8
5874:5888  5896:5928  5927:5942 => 1.16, 38.5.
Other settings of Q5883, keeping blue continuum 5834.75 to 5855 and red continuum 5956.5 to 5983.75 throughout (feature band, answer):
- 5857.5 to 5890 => 0.05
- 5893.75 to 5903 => 0.11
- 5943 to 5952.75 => -0.03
